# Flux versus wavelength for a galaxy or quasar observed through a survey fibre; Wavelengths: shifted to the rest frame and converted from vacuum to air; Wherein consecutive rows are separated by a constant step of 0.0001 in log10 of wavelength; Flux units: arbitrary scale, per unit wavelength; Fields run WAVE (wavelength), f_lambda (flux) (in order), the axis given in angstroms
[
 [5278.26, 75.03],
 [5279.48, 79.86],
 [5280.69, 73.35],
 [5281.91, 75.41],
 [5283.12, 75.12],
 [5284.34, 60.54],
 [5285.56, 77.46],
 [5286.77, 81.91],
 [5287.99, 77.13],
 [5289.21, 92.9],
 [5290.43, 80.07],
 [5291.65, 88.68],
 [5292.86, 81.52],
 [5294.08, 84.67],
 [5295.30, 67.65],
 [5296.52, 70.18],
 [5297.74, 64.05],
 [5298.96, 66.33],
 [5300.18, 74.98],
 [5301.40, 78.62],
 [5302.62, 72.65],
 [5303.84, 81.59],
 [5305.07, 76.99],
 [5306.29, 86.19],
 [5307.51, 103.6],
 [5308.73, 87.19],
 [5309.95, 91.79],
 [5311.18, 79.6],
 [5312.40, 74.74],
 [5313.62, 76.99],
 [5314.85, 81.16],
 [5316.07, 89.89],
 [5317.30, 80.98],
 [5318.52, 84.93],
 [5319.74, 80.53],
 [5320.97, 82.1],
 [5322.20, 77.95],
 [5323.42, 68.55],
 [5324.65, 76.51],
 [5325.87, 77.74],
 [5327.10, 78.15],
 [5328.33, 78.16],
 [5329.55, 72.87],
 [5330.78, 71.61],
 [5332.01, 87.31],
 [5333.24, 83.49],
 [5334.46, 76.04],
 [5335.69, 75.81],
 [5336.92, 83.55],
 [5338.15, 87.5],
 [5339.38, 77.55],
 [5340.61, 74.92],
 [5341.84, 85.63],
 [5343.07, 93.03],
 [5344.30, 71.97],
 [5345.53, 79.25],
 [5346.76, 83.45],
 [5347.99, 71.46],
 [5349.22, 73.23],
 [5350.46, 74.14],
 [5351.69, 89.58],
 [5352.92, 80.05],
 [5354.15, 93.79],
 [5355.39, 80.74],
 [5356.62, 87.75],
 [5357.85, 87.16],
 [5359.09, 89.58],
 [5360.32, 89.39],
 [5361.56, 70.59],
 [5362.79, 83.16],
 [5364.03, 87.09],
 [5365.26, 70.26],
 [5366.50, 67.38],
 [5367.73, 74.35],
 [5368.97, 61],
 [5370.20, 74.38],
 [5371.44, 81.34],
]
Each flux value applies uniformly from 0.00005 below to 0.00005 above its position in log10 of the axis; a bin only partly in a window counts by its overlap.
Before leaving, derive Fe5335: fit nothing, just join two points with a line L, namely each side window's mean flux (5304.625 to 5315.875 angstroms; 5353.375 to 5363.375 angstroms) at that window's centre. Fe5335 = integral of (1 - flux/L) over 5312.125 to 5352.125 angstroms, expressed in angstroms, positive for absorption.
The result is 2.6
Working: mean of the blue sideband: 84.6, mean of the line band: 79.4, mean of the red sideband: 85.2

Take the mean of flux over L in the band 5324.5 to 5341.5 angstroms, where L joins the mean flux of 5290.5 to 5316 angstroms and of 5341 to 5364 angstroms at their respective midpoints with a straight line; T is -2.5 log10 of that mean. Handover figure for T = 0.03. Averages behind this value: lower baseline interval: 79.7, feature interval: 78.8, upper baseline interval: 82.5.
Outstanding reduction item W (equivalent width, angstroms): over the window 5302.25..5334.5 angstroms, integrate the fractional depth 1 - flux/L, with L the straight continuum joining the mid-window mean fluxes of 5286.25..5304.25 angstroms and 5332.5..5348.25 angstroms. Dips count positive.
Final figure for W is -0.7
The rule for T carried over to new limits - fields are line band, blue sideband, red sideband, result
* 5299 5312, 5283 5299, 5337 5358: -0.060 mag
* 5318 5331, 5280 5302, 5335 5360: 0.033 mag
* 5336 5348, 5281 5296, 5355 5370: -0.032 mag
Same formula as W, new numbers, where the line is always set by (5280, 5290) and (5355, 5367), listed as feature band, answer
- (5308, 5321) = -0.71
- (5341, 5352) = 0.10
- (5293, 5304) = 0.60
